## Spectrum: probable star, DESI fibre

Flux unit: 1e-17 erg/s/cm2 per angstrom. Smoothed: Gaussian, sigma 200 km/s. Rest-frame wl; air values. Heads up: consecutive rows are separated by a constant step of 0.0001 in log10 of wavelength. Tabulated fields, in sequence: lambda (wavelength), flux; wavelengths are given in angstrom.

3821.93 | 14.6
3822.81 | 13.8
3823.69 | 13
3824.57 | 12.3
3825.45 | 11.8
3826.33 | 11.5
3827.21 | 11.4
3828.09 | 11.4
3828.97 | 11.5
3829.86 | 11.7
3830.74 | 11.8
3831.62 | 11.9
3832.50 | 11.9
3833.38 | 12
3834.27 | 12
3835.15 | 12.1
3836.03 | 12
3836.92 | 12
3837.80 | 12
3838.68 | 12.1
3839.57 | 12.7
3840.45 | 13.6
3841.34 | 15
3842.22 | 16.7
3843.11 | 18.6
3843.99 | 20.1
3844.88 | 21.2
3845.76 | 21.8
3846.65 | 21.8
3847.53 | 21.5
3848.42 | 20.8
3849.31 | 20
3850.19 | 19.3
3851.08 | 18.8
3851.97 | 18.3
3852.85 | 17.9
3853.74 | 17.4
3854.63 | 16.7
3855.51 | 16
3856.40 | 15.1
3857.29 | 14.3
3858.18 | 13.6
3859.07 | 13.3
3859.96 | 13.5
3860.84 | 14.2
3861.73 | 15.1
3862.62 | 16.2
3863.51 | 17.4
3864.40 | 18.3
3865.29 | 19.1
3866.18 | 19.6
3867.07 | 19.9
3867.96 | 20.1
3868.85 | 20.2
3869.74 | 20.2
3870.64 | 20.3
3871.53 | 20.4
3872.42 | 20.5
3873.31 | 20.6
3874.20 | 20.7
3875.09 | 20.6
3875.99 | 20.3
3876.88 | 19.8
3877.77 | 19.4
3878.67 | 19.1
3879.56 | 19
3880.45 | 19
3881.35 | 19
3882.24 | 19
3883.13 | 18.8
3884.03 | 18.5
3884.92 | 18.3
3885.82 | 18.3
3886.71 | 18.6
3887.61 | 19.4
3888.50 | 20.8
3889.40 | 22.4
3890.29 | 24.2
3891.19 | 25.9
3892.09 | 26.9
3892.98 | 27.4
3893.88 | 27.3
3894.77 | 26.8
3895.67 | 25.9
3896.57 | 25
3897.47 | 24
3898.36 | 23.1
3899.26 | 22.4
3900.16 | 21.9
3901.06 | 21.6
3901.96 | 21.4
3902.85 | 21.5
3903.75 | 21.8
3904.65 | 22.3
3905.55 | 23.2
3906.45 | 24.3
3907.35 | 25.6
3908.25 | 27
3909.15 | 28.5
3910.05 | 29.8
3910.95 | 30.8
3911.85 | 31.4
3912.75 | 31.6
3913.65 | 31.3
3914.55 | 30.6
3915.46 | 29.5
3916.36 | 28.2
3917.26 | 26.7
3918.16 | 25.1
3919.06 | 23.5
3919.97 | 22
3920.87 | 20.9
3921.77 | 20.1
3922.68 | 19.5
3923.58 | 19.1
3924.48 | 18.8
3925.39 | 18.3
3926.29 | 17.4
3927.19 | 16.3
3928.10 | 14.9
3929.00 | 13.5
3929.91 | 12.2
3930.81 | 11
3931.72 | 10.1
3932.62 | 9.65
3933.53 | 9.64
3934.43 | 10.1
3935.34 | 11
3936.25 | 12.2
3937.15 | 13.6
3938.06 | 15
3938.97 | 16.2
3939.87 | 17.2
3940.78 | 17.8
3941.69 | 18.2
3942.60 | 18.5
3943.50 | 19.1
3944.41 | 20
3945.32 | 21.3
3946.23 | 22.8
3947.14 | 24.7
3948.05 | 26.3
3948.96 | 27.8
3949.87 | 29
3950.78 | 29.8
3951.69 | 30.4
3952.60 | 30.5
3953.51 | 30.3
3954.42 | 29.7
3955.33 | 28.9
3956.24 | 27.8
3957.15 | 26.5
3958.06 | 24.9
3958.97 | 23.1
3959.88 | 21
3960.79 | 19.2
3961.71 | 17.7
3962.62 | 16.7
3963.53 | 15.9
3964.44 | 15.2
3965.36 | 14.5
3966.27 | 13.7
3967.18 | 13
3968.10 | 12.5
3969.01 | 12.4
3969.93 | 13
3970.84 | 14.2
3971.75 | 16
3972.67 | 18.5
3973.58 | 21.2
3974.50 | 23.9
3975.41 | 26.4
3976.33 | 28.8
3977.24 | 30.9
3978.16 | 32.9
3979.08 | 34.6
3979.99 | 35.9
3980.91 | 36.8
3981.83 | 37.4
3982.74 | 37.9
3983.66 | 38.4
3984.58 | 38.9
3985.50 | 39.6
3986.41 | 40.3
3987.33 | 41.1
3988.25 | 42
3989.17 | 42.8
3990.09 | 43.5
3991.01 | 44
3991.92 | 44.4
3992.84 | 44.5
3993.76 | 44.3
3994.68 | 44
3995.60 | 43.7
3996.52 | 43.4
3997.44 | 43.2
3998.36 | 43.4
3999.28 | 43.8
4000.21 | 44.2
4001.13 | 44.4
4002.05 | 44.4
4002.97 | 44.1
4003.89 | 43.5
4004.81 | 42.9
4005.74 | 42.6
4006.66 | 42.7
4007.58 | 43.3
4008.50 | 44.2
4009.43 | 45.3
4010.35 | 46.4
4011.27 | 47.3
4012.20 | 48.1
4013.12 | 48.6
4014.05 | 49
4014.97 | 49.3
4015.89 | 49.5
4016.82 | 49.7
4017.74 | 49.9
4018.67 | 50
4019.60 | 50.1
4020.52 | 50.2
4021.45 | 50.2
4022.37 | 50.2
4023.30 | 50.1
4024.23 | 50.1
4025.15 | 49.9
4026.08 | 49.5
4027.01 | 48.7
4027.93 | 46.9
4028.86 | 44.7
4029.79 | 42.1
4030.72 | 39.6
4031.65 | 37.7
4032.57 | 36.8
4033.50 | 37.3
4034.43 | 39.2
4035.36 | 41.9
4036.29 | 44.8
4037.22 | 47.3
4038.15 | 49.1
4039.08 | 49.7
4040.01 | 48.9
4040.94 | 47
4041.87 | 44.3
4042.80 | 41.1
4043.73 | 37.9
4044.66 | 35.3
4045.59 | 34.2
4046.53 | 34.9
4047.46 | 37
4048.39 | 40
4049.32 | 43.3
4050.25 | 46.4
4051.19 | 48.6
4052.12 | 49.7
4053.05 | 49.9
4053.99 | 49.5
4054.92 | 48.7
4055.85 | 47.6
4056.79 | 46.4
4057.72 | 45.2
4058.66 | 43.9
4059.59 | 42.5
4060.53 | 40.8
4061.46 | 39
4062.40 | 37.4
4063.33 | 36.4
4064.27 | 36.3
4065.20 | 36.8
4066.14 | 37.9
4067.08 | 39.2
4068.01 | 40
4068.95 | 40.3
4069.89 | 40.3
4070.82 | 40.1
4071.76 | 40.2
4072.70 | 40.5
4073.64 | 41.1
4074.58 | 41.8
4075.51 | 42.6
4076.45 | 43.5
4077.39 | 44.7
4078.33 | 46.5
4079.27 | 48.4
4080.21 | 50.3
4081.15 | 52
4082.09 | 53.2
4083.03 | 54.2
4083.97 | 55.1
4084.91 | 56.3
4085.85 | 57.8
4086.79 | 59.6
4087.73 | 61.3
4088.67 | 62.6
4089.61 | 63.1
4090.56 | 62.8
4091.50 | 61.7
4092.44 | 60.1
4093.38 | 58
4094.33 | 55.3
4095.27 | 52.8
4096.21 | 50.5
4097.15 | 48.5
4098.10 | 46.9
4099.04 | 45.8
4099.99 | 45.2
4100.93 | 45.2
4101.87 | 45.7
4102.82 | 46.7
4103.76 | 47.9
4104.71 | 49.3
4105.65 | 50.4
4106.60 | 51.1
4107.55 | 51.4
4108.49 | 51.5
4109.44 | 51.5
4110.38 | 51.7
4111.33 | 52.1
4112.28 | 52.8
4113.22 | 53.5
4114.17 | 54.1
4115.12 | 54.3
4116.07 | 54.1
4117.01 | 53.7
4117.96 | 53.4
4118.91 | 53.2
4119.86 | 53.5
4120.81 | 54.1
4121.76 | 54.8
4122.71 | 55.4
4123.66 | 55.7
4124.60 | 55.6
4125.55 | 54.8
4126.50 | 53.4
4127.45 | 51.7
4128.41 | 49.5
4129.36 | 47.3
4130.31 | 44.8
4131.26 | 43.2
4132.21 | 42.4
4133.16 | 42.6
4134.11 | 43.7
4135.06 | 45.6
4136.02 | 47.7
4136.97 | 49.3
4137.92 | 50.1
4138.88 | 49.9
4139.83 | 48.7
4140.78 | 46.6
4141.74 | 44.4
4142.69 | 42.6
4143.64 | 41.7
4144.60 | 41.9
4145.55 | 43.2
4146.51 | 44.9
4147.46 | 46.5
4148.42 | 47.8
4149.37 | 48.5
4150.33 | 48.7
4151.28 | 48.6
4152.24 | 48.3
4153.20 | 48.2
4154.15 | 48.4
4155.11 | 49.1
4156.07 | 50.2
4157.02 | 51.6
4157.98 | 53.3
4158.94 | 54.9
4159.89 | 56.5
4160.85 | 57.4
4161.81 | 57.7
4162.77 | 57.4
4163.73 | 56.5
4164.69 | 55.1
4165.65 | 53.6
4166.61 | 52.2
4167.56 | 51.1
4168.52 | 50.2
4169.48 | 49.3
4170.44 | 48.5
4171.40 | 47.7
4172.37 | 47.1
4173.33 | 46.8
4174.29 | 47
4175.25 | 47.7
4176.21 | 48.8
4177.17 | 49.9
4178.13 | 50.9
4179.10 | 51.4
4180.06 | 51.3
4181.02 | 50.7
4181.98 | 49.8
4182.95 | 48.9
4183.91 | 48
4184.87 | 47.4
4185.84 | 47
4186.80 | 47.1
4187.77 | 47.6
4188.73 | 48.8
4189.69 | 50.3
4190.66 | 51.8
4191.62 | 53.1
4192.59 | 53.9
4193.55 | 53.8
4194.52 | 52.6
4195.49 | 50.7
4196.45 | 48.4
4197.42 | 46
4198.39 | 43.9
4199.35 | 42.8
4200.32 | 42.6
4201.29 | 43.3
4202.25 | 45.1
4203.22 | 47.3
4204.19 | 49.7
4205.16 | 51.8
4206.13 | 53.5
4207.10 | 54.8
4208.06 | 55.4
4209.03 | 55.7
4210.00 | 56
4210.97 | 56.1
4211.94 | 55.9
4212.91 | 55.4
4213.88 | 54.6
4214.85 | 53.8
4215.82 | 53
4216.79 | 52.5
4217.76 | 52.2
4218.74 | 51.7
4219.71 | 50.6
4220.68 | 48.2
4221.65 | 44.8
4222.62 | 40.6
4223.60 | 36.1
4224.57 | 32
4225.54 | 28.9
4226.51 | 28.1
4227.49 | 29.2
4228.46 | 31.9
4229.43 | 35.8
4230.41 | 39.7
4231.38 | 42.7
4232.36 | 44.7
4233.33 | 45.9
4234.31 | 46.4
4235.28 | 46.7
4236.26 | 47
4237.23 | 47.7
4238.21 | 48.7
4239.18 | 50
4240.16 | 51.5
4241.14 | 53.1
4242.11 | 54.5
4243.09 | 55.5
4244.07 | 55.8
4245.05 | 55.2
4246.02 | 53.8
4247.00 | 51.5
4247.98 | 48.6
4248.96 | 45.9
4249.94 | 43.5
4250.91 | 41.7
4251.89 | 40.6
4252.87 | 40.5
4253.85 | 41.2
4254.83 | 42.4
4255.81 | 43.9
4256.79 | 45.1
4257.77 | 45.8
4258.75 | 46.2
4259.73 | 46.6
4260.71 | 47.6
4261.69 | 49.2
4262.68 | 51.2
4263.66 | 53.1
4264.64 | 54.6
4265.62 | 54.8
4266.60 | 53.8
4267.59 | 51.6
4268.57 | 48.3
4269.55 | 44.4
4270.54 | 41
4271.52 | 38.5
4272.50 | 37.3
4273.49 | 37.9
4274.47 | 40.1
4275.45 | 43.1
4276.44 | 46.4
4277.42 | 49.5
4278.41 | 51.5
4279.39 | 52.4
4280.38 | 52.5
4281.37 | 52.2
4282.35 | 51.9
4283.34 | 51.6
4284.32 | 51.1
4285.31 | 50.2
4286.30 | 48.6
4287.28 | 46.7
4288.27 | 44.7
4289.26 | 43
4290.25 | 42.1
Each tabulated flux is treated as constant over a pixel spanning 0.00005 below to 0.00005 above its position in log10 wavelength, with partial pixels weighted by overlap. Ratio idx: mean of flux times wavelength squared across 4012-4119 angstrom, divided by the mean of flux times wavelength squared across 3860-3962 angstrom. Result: 2.4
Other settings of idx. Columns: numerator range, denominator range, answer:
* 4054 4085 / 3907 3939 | 2.33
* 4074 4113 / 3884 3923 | 2.33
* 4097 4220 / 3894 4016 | 1.96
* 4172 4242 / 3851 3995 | 2.38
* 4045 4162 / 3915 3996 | 2.12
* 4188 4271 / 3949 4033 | 1.46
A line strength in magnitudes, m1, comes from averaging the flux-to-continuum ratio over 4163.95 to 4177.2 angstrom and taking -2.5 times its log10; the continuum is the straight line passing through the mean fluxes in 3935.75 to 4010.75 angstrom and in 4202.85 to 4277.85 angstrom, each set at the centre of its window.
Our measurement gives -0.17 mag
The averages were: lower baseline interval 30.2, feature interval 49.8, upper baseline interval 47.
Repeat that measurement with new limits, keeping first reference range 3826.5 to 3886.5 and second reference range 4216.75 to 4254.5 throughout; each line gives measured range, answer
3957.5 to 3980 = 0.235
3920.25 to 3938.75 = 0.446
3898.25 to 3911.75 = -0.194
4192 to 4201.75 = -0.140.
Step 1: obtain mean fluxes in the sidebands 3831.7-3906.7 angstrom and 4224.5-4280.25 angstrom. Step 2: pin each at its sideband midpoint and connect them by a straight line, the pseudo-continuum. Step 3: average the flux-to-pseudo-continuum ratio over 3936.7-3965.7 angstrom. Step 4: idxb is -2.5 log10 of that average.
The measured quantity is 0.12 mag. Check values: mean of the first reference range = 19.1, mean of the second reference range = 45.7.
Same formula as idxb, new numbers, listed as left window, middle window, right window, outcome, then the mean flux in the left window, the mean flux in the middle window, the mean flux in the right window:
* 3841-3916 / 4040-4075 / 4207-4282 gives -0.23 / 21.2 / 41.8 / 47.1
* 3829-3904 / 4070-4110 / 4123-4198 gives -0.20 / 18.7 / 50.7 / 49.4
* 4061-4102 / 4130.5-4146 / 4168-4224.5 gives 0.08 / 48.2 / 45.2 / 49.5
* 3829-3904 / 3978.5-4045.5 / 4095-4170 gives -0.23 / 18.7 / 44.1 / 50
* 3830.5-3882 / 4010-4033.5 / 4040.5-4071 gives -0.25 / 17.2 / 47.2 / 41.8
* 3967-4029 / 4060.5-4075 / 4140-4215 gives 0.12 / 40.2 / 39.2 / 49.9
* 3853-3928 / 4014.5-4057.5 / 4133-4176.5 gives -0.23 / 21.4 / 45.3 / 49.1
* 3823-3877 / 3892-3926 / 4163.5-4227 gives -0.14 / 16.3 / 24.8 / 49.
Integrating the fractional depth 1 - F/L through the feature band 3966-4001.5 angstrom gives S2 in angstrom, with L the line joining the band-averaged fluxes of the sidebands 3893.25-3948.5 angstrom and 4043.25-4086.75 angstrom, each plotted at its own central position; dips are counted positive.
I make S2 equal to -2.6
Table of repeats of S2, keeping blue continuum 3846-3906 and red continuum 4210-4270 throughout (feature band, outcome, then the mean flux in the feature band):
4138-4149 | -1.56 angstrom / 45.5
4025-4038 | -4.83 angstrom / 43.3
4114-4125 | -4.69 angstrom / 54.3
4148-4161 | -3.19 angstrom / 50.7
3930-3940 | 5.03 angstrom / 12.2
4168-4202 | -4.58 angstrom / 48.7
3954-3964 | 1.28 angstrom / 22.8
